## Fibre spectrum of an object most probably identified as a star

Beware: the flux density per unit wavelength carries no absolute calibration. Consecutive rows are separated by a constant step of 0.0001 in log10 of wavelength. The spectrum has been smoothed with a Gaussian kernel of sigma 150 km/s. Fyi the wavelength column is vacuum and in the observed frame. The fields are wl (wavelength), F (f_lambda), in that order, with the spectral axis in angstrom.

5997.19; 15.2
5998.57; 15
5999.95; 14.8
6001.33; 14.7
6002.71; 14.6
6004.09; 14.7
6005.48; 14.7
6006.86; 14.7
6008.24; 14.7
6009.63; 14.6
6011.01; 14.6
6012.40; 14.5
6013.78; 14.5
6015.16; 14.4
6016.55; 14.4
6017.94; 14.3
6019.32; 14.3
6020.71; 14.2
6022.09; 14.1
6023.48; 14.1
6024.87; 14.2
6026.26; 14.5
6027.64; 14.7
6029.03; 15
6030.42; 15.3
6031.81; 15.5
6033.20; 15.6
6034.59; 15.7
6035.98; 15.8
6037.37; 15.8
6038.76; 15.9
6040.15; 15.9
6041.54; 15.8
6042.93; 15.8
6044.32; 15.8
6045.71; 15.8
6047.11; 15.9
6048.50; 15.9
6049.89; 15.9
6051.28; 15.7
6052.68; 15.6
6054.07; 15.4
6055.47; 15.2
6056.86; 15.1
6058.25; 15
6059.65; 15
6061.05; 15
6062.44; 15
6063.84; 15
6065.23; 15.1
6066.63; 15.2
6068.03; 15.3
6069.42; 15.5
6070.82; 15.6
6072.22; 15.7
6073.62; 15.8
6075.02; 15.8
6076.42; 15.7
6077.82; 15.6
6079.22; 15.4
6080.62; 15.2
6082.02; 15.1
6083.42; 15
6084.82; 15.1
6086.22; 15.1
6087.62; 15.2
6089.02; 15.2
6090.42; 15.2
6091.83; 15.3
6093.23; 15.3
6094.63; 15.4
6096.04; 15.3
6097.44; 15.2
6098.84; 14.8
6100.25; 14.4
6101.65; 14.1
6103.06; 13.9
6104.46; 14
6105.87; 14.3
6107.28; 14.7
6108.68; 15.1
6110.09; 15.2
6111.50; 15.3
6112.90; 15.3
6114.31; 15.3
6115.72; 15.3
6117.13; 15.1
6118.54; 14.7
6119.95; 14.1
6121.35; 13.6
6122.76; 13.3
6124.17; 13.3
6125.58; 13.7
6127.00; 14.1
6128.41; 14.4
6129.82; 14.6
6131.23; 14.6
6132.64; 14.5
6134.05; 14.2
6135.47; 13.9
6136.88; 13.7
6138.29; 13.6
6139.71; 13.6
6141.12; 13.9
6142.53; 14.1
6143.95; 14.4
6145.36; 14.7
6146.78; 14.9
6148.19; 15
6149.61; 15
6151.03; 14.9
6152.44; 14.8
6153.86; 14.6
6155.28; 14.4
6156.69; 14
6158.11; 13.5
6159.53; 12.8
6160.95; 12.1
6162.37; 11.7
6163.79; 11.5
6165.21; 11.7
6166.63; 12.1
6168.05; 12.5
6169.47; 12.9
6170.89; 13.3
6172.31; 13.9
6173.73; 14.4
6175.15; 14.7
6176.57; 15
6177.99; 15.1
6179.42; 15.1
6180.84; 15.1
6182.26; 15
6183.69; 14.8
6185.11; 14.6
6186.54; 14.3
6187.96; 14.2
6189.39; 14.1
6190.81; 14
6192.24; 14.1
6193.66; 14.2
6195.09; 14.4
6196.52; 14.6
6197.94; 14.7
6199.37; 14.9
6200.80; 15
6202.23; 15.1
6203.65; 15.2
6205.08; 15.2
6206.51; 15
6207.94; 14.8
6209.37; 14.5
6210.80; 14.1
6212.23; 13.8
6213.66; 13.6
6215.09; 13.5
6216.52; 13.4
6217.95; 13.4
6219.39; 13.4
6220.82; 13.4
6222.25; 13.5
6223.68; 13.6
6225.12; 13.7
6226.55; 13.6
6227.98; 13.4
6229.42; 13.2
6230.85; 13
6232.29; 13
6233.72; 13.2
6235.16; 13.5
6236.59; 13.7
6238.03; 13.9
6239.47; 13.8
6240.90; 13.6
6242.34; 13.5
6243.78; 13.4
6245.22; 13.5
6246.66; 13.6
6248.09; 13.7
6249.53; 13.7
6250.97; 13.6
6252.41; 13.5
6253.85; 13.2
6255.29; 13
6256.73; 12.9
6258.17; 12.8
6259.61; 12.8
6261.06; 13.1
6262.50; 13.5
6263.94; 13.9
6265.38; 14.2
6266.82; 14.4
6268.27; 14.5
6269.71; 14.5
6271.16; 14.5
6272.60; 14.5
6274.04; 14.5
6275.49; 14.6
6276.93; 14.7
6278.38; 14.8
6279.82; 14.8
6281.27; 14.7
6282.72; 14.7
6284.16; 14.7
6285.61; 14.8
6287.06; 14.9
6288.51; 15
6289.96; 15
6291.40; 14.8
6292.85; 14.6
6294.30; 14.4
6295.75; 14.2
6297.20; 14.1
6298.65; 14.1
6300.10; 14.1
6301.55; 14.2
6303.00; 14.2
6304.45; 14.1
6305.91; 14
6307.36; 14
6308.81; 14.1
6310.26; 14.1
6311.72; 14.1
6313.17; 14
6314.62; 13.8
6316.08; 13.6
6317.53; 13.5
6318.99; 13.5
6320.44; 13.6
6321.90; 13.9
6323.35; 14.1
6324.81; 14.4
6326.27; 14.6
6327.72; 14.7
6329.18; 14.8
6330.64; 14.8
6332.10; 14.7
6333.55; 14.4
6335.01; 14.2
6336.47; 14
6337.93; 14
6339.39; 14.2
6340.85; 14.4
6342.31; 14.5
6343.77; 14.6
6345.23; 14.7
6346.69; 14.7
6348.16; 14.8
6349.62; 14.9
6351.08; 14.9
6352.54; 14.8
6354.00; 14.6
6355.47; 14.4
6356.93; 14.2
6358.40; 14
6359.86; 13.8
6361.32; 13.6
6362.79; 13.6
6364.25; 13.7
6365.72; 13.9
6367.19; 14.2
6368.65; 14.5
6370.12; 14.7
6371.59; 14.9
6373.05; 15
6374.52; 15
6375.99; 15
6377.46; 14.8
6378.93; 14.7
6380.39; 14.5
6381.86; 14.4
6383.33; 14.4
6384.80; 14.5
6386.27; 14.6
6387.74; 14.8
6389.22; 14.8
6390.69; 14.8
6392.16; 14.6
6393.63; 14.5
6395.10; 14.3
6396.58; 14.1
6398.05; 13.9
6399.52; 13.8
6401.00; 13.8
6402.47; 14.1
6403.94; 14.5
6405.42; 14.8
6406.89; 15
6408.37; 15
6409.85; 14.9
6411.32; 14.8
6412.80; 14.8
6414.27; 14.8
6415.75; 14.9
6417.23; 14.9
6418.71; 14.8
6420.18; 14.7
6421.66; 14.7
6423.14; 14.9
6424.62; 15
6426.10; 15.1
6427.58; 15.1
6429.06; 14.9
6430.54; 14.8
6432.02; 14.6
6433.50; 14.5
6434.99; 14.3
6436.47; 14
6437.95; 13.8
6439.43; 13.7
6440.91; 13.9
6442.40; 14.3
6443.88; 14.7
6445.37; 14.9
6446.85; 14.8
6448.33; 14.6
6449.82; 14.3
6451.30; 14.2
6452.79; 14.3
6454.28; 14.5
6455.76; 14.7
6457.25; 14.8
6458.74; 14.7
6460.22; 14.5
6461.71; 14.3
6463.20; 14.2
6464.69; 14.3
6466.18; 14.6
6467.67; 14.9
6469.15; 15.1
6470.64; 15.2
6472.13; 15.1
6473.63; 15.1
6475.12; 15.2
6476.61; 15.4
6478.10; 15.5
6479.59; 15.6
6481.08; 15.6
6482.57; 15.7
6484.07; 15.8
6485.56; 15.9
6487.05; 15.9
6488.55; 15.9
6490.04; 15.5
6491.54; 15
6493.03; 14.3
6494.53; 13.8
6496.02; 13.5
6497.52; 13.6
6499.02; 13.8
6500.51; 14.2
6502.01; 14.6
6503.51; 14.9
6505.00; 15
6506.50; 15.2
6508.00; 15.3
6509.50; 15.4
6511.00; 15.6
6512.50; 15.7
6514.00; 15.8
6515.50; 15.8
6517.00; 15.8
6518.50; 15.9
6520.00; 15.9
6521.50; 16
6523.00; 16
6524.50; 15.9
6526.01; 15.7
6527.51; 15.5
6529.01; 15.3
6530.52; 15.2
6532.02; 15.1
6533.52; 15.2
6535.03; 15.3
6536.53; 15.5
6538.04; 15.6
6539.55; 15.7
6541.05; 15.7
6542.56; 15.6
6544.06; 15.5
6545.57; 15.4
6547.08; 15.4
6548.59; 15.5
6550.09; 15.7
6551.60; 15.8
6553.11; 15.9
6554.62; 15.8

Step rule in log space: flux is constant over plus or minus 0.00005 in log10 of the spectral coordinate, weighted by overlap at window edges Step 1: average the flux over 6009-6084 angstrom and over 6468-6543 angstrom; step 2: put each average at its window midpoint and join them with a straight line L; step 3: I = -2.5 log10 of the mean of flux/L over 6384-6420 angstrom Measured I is 0.05 mag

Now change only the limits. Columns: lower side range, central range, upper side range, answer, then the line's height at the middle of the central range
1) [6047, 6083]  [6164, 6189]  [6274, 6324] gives 0.066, 14.9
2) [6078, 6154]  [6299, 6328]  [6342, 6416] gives 0.039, 14.5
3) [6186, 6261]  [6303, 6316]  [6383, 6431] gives 0.015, 14.2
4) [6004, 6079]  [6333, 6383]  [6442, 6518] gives 0.042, 15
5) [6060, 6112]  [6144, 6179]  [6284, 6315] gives 0.082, 14.8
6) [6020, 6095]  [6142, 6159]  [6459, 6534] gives 0.057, 15.3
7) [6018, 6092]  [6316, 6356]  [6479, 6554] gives 0.069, 15.3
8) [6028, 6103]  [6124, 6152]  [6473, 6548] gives 0.079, 15.4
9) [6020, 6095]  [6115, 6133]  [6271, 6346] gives 0.060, 15.1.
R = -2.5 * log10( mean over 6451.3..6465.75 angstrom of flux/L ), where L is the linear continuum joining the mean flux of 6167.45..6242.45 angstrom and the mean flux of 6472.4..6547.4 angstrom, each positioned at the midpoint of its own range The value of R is 0.05 mag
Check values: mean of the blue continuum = 14.1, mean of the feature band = 14.5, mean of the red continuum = 15.3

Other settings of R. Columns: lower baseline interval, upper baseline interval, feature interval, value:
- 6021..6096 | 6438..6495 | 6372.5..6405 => 0.03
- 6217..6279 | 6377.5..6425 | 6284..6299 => -0.05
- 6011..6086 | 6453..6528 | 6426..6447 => 0.05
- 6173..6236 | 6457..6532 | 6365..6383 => 0.01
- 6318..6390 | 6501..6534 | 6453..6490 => 0.01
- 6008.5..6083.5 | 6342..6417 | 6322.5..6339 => 0.01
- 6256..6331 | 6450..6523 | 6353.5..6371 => 0.03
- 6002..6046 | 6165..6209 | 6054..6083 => -0.04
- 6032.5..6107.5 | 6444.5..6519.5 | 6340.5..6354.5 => 0.03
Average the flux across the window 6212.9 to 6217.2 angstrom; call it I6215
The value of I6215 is 13.5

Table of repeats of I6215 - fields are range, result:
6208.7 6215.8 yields 13.9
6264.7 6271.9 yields 14.4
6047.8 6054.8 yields 15.7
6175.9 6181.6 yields 15.1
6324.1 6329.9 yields 14.6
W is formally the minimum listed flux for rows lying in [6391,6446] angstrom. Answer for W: 13.7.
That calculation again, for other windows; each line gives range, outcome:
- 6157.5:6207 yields 11.5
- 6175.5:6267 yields 12.8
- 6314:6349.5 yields 13.5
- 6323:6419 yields 13.6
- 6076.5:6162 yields 12.1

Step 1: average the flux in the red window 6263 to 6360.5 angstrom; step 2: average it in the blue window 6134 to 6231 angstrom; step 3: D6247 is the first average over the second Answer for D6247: 1.0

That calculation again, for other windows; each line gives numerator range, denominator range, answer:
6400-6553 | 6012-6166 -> 1.02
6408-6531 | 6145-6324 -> 1.07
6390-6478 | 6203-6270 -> 1.07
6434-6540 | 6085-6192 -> 1.05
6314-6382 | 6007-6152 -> 0.96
